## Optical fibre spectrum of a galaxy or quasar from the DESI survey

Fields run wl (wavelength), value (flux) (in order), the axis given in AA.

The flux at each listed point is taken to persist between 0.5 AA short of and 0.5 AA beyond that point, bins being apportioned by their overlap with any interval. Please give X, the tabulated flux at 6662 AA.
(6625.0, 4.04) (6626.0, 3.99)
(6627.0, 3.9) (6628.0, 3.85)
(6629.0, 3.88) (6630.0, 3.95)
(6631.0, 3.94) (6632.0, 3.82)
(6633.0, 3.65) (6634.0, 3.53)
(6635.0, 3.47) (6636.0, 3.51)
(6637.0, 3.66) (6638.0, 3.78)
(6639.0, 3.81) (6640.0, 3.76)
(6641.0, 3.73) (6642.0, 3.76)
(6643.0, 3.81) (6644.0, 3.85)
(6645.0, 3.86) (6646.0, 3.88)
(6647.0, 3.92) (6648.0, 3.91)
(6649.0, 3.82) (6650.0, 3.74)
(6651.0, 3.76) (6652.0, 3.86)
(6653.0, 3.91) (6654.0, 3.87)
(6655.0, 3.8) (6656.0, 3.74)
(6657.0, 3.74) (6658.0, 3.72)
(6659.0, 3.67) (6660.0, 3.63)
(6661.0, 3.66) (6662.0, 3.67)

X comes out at 3.67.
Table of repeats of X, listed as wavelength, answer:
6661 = 3.66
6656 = 3.74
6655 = 3.8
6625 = 4.04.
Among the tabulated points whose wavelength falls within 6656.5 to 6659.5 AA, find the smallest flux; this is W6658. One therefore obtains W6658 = 3.67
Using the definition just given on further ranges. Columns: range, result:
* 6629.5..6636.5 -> 3.47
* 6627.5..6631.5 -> 3.85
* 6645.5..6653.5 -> 3.74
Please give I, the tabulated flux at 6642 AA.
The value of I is 3.76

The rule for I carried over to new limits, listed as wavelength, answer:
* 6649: 3.82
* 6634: 3.53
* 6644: 3.85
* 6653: 3.91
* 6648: 3.91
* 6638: 3.78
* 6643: 3.81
